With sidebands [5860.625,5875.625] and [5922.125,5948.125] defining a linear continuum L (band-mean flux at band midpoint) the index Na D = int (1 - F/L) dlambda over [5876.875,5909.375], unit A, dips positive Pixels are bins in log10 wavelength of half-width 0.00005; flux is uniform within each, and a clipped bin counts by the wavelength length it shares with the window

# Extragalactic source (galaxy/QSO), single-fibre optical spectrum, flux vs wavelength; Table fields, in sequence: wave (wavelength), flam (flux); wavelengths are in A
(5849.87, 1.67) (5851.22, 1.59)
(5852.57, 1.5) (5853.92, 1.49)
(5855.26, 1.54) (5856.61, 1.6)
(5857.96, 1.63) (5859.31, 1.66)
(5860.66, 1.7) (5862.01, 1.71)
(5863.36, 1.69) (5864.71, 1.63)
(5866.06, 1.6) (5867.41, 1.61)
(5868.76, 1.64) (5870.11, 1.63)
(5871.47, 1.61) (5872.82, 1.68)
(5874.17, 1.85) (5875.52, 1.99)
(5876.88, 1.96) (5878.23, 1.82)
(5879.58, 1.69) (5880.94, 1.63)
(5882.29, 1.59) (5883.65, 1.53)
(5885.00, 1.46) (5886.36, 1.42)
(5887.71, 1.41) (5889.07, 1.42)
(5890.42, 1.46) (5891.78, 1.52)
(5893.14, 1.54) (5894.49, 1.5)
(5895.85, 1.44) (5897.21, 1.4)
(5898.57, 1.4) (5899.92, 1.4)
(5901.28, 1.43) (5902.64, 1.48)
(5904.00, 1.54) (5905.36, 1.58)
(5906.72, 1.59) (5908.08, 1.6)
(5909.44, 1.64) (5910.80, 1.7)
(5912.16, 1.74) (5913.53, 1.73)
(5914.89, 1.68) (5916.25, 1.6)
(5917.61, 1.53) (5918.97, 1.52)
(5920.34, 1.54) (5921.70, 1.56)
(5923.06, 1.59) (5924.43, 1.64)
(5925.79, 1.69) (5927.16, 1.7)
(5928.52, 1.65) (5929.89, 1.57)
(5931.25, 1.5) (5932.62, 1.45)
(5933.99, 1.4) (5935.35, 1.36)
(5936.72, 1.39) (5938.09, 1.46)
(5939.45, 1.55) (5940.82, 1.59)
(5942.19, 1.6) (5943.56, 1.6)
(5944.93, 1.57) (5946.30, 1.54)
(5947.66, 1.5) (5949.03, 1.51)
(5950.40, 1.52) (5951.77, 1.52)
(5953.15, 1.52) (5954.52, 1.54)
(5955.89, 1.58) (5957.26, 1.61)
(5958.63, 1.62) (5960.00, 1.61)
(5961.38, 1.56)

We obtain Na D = 2.10 A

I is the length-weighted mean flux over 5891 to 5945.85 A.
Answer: 1.55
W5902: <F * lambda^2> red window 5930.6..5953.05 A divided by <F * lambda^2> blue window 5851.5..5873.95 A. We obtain 1.0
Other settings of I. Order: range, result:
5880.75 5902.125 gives 1.47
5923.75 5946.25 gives 1.54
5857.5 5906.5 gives 1.59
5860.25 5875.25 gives 1.68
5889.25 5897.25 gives 1.48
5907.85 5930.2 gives 1.63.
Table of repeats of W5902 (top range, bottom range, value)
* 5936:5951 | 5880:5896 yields 1.04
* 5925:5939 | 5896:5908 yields 1.04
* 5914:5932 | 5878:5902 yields 1.08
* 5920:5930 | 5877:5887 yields 1.02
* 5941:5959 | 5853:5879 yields 0.95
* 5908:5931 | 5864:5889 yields 1.00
